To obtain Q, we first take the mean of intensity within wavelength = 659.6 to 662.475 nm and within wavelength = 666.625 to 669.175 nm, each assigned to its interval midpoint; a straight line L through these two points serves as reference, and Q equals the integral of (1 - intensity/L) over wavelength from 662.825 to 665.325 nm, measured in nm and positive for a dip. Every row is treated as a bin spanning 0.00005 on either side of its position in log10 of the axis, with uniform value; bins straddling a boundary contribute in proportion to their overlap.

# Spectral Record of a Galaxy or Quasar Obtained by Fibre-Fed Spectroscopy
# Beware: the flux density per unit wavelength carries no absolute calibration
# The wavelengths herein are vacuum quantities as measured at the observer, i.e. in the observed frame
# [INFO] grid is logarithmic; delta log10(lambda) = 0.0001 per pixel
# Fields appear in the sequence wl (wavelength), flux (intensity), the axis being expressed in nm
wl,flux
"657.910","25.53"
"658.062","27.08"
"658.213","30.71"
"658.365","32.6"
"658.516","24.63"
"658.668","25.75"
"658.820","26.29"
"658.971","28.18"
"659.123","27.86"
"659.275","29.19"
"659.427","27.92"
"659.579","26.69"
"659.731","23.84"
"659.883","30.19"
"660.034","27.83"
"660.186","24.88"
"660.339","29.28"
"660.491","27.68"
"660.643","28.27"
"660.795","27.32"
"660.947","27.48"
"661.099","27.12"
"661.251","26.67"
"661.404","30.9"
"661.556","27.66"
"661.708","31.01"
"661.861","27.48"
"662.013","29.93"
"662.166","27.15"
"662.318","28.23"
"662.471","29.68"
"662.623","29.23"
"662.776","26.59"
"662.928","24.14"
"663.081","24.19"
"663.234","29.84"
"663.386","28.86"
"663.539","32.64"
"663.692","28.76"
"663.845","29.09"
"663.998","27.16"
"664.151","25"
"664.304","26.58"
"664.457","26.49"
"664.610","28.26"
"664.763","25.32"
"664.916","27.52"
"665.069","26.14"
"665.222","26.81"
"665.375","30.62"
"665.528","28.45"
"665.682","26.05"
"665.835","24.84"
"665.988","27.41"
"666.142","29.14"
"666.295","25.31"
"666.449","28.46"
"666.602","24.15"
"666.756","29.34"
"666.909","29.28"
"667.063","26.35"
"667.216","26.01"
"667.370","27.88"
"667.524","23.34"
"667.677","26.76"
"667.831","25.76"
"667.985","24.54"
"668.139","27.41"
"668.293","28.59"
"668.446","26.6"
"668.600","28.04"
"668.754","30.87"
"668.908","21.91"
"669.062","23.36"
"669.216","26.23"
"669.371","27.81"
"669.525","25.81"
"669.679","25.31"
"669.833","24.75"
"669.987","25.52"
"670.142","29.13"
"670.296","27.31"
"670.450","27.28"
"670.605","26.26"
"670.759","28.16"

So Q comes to 0.00 nm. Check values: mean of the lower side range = 28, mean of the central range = 27.3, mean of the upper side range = 26.6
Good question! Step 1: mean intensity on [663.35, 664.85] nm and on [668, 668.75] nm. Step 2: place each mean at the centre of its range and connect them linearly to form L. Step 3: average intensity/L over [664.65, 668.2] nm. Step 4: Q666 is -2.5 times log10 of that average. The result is 0.04 mag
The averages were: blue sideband 27.8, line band 26.8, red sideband 27.7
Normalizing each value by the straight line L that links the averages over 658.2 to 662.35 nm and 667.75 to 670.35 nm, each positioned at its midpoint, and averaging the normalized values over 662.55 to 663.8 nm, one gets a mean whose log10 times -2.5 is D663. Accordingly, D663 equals -0.03 mag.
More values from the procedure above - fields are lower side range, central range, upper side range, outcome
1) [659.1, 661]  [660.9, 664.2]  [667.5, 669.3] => -0.039 mag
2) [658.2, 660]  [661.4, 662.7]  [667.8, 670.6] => -0.061 mag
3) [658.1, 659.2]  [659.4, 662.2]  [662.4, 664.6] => 0.000 mag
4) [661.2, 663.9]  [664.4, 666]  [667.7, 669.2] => 0.017 mag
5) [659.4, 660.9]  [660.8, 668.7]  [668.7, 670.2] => -0.032 mag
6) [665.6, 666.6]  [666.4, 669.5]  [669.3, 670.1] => -0.012 mag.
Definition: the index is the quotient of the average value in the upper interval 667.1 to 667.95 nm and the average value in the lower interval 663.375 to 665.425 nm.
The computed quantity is 0.93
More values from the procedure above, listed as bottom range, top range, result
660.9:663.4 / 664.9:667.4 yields 0.97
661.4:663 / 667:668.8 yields 0.95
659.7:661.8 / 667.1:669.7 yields 0.94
